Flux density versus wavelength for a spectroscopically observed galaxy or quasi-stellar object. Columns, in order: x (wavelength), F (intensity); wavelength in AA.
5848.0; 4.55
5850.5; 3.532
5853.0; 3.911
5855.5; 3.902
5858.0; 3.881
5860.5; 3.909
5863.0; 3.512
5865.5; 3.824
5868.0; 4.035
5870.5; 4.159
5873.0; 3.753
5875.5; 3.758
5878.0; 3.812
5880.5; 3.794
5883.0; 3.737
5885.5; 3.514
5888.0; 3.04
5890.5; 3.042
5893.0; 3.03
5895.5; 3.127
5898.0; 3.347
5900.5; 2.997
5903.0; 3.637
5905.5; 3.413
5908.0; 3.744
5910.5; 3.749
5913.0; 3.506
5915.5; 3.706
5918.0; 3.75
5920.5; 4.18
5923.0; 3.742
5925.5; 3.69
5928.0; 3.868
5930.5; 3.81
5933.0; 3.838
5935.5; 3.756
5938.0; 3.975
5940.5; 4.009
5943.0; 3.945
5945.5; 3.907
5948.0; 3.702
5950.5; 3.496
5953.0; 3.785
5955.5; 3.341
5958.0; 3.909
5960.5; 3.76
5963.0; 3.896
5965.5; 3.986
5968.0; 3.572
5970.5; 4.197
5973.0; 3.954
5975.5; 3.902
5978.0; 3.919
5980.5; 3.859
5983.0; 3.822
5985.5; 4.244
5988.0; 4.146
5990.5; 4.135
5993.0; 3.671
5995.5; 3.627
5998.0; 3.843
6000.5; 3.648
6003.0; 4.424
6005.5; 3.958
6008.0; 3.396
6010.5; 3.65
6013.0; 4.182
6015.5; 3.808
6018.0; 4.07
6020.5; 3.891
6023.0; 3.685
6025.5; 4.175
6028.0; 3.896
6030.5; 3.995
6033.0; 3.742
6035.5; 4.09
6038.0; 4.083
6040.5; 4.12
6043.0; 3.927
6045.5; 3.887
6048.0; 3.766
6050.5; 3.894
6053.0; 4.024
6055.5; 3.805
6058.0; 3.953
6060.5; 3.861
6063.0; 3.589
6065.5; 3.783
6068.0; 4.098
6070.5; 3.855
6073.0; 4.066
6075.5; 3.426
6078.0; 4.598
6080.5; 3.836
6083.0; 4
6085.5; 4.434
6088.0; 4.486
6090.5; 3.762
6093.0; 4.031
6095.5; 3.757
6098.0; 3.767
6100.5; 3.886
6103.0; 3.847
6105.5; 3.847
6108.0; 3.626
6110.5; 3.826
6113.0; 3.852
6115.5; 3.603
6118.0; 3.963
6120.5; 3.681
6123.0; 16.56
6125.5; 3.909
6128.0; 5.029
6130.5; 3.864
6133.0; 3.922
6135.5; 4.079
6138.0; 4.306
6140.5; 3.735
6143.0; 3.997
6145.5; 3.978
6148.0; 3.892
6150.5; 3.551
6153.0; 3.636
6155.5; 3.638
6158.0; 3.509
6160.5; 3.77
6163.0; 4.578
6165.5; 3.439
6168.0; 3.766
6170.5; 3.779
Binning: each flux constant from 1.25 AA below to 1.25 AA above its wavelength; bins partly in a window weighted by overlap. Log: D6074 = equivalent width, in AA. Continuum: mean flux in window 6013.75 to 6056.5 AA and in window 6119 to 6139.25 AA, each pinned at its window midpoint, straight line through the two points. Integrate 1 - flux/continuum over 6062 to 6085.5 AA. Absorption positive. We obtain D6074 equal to 3.5 AA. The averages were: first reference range 3.94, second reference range 5.65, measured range 3.95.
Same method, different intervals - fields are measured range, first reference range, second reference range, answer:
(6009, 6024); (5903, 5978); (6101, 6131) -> 1.5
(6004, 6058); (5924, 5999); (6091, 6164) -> 1.9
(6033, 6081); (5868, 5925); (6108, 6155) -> 3.9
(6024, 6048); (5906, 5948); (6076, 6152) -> 1.0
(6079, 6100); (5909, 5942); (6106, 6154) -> 1.9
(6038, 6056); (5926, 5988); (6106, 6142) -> 1.8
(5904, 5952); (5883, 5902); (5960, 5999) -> -4.0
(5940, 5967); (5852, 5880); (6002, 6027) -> 0.7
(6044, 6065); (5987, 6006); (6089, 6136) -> 2.0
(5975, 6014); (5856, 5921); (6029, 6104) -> -0.9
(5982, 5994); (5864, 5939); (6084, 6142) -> -0.1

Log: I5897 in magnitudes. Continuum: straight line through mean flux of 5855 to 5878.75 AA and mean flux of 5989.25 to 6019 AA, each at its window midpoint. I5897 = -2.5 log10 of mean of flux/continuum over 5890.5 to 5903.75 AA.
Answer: 0.20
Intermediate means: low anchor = 3.85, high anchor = 3.87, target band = 3.19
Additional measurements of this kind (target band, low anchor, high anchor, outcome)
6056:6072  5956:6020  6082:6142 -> 0.11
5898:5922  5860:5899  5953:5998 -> 0.02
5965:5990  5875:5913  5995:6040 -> -0.06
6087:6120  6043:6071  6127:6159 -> 0.01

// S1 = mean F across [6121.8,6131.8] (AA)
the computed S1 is 7.28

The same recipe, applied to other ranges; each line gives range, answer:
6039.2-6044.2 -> 4.03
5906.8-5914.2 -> 3.67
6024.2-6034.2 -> 3.95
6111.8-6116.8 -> 3.73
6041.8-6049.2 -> 3.86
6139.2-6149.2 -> 3.9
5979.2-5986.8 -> 3.98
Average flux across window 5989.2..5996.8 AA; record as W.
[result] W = 3.81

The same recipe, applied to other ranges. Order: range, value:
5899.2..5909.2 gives 3.45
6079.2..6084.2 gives 3.92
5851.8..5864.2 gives 3.82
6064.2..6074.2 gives 3.95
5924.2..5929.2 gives 3.78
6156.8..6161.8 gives 3.65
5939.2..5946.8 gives 3.95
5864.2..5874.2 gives 3.94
